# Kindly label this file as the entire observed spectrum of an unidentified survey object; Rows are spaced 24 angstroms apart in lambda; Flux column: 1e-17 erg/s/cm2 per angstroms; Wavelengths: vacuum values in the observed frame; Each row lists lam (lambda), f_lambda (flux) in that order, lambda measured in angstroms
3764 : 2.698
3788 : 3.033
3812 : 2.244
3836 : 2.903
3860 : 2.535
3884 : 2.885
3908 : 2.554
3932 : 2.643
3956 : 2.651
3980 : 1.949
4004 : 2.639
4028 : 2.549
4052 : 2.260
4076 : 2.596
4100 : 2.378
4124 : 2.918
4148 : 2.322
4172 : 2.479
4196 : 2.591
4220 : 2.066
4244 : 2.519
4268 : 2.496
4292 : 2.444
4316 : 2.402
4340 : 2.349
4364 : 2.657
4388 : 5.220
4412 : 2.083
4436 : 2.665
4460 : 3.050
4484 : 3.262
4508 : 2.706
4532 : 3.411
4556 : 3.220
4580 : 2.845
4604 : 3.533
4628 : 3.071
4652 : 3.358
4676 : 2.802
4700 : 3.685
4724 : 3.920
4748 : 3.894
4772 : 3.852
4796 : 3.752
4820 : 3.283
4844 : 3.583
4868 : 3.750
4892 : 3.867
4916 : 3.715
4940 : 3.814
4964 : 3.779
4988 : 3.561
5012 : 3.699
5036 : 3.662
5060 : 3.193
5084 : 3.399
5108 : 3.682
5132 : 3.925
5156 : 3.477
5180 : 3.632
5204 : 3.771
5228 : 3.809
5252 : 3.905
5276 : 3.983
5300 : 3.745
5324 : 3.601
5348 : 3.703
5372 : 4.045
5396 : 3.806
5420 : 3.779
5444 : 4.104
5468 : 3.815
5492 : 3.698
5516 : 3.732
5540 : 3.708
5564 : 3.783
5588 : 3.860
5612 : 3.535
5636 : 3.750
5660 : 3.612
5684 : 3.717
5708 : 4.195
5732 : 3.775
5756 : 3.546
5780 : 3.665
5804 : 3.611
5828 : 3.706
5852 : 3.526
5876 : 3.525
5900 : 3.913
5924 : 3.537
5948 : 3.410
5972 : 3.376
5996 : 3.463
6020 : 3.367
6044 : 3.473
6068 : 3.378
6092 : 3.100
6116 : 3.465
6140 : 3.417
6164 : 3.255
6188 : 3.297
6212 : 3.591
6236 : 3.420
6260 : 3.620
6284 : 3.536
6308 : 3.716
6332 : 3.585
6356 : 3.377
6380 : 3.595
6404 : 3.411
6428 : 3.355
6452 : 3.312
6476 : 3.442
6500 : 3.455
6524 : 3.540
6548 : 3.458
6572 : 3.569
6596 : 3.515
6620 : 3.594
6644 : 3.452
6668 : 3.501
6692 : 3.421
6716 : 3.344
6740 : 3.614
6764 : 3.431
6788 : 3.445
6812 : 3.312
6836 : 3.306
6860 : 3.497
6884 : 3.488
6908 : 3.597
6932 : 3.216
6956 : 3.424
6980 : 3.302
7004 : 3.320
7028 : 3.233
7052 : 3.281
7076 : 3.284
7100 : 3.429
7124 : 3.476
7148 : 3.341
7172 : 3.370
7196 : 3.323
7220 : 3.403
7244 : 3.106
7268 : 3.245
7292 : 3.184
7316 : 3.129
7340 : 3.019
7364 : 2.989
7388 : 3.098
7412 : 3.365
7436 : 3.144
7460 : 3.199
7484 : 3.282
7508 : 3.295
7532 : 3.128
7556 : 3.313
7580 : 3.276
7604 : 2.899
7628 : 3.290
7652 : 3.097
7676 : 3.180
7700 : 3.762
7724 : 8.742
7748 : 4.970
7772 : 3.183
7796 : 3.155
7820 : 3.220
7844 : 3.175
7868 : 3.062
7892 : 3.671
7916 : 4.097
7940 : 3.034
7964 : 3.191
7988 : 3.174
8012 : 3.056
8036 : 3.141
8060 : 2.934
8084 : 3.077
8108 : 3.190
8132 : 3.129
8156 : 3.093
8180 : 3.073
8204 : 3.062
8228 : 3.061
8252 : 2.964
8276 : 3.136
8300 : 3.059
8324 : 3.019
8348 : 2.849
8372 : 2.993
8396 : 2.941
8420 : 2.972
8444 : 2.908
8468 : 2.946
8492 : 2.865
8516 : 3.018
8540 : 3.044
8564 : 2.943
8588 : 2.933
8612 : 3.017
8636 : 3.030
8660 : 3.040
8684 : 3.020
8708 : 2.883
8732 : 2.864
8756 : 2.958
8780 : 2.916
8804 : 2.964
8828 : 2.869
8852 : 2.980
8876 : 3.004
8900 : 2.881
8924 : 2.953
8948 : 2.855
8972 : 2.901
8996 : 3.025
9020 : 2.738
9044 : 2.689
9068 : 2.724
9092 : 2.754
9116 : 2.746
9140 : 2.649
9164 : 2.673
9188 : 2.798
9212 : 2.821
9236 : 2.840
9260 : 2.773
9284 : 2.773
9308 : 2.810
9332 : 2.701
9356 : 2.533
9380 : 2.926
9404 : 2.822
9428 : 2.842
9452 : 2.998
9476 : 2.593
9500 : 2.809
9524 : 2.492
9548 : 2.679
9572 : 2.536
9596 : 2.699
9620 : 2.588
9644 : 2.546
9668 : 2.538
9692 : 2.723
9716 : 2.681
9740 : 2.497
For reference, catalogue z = 0.18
